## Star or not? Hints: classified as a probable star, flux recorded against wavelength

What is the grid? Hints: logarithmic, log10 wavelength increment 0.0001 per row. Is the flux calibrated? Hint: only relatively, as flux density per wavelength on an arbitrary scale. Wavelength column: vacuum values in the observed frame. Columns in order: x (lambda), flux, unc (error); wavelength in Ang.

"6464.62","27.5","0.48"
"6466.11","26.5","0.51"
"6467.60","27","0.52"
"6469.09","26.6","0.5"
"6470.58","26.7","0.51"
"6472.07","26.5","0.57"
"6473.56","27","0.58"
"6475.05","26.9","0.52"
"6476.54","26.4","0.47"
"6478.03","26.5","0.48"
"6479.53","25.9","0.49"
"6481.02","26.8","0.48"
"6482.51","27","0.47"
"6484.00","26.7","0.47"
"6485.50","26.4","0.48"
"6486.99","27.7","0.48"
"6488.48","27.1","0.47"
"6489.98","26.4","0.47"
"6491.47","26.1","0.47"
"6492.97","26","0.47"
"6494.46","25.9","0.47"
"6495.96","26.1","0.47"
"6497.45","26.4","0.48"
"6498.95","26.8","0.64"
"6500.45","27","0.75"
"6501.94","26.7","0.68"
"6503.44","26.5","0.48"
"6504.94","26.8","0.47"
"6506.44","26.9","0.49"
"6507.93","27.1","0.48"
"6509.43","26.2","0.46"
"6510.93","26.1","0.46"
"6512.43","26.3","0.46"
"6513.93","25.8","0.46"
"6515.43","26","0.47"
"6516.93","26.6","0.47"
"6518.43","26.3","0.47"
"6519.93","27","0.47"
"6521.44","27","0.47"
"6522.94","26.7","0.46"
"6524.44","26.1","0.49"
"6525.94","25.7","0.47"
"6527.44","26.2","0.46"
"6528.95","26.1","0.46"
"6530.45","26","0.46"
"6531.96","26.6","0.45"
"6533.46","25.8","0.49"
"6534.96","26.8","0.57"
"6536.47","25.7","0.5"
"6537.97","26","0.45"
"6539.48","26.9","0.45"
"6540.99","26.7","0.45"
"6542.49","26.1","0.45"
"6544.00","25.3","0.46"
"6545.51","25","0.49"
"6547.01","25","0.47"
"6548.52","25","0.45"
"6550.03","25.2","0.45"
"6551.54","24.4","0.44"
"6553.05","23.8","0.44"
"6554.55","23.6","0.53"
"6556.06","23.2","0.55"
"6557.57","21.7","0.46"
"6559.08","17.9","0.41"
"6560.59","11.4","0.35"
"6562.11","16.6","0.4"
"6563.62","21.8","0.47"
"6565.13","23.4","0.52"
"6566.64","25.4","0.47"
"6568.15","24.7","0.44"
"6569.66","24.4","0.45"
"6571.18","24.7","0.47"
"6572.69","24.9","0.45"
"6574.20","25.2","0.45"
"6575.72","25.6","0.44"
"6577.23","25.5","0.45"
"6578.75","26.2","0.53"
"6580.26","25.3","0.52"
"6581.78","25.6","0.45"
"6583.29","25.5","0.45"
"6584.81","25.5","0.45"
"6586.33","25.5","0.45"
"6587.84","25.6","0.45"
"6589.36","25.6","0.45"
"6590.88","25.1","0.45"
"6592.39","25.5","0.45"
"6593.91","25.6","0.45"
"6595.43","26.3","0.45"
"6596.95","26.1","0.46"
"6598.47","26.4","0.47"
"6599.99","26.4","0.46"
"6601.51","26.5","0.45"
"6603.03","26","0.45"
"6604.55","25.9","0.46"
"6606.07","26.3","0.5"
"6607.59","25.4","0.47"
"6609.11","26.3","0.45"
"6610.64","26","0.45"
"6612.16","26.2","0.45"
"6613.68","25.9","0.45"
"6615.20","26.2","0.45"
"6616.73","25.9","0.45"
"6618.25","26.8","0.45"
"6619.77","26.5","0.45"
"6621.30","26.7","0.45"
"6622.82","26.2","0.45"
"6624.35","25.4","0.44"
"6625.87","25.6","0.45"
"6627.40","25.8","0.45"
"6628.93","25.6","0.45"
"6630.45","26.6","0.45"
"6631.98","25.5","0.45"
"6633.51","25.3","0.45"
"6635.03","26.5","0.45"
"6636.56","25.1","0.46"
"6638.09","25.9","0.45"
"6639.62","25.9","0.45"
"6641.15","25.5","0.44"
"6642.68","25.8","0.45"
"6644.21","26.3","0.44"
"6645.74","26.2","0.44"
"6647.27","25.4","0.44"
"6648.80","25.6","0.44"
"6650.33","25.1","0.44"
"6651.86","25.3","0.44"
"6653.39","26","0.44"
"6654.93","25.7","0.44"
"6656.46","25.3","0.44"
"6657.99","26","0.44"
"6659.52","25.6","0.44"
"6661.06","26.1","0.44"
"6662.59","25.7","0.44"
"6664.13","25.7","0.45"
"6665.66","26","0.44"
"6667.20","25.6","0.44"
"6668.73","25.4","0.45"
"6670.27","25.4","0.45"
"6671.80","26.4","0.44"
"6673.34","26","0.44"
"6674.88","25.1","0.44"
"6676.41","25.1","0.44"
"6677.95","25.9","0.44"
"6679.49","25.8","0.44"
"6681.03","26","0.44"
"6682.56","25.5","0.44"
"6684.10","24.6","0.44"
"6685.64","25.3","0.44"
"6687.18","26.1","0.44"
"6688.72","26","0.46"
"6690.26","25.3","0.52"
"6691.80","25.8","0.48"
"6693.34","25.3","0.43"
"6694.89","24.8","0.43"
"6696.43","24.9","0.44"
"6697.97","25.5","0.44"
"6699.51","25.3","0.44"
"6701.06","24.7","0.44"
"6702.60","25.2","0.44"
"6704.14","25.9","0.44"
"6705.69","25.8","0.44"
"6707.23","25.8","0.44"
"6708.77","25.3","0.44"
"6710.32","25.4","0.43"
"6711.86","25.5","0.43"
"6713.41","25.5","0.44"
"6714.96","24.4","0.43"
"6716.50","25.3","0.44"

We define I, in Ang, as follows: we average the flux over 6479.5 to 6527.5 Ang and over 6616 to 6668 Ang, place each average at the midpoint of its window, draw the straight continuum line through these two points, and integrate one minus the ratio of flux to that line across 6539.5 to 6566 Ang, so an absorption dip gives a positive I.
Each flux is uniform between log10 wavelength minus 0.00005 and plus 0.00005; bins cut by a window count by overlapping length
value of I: 3.5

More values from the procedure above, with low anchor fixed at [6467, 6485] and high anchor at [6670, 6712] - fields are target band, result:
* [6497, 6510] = -0.1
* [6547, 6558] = 0.9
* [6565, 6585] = 0.7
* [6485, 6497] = 0.1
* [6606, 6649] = -0.2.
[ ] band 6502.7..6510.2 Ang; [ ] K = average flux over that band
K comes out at 26.7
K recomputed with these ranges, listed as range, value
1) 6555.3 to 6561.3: 18.6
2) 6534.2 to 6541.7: 26.4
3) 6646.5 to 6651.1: 25.4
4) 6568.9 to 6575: 24.8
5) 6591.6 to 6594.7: 25.6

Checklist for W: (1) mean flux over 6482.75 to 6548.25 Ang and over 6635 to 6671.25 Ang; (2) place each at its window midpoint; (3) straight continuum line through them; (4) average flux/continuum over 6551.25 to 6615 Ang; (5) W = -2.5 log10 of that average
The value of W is 0.06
